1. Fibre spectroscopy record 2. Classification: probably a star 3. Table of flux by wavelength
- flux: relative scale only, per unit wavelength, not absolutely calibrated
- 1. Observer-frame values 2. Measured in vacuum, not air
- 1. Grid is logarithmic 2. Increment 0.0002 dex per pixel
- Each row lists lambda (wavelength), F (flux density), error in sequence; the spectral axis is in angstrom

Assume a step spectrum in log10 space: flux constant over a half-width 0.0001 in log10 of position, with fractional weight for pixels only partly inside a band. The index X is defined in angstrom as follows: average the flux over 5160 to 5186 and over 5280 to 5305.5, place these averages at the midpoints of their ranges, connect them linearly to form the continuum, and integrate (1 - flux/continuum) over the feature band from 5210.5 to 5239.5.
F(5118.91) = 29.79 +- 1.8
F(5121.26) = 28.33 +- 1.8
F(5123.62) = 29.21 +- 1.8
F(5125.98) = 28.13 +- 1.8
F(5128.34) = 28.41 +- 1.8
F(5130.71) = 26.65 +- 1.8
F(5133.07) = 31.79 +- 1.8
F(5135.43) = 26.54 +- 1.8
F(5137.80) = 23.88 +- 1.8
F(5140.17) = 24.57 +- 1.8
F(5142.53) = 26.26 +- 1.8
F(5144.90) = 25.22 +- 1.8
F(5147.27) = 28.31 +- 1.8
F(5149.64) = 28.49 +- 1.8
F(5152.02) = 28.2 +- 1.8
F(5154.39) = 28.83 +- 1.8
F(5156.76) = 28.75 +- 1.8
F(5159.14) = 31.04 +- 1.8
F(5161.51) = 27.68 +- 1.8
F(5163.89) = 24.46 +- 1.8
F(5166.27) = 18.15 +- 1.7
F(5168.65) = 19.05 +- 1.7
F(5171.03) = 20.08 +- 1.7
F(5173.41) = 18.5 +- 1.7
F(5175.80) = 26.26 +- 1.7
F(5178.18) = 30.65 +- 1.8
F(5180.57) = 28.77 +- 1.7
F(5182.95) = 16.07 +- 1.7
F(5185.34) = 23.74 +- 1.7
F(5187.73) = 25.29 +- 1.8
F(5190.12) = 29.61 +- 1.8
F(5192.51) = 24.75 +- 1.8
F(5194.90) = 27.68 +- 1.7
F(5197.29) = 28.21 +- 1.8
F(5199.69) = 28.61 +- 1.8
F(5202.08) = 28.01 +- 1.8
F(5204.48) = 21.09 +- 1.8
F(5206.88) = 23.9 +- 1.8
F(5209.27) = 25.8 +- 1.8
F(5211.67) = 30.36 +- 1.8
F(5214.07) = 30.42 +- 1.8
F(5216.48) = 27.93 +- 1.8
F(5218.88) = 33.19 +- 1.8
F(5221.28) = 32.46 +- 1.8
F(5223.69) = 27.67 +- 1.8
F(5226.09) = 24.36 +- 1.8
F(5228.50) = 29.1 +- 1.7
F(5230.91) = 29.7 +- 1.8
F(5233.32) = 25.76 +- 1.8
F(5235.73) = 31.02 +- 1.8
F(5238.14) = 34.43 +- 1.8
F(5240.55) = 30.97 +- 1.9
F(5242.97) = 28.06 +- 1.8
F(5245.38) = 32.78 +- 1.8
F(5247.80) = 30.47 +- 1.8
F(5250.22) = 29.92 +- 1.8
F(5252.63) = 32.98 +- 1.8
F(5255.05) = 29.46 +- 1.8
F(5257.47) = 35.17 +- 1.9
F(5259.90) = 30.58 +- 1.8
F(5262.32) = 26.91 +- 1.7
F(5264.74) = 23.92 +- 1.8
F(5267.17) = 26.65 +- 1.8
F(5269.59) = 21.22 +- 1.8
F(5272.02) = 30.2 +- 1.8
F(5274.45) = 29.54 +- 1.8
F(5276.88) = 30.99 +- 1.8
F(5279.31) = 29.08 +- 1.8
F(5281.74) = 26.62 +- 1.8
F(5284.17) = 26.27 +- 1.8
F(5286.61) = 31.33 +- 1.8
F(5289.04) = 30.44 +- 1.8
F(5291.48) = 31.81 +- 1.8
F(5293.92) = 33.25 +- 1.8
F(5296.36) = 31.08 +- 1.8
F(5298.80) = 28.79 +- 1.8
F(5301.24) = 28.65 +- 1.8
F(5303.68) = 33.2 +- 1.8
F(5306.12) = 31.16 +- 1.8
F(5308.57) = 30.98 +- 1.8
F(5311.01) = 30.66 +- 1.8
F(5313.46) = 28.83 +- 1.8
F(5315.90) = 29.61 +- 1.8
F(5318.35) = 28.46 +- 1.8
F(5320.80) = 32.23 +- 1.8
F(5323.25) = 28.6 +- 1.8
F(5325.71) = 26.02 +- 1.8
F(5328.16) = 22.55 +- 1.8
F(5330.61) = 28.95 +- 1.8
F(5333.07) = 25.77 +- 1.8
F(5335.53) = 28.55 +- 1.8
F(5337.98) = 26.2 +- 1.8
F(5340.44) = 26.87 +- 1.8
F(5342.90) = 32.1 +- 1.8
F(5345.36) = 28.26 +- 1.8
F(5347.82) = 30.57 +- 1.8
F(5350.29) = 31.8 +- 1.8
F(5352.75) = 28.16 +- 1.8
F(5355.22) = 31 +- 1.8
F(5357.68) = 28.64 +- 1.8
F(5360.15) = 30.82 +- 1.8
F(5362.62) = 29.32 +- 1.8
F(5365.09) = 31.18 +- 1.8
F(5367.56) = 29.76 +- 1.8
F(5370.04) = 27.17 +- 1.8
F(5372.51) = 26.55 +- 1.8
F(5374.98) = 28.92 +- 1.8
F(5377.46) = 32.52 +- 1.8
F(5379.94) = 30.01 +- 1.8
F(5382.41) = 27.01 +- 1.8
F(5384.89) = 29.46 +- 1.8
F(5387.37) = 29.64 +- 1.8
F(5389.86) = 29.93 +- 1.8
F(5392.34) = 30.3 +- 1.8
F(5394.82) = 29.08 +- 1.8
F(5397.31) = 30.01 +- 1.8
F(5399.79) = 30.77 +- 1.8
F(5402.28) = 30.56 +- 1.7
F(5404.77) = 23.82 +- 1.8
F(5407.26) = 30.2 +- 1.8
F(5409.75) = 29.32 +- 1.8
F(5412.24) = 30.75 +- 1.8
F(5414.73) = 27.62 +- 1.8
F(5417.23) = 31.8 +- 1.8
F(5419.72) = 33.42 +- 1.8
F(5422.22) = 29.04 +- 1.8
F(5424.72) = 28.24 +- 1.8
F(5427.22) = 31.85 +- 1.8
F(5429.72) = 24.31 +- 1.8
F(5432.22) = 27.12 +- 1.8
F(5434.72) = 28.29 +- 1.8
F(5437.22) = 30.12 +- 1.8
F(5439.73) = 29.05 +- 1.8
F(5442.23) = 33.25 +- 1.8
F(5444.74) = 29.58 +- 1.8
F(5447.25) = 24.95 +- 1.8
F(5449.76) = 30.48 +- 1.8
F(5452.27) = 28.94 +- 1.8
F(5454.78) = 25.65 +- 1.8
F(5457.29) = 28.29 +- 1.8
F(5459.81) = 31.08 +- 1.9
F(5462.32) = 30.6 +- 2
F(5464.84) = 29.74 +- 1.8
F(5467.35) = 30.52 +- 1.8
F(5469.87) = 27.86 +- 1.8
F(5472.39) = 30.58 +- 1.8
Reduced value -3.92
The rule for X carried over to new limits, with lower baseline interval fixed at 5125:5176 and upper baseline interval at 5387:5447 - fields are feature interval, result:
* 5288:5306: -2.09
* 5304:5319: -1.18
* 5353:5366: -0.62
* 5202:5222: -1.01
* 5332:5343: 0.33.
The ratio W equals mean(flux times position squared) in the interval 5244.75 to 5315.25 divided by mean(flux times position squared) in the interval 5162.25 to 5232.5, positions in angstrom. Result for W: 1.18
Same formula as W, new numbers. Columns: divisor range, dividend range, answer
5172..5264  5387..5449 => 1.12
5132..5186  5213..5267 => 1.21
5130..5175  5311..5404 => 1.23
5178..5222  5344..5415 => 1.16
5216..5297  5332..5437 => 1.04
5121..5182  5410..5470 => 1.24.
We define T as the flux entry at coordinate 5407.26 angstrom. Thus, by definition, 30.2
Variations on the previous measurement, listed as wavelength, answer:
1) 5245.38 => 32.78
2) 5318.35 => 28.46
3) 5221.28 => 32.46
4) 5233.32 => 25.76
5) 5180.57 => 28.77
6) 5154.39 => 28.83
